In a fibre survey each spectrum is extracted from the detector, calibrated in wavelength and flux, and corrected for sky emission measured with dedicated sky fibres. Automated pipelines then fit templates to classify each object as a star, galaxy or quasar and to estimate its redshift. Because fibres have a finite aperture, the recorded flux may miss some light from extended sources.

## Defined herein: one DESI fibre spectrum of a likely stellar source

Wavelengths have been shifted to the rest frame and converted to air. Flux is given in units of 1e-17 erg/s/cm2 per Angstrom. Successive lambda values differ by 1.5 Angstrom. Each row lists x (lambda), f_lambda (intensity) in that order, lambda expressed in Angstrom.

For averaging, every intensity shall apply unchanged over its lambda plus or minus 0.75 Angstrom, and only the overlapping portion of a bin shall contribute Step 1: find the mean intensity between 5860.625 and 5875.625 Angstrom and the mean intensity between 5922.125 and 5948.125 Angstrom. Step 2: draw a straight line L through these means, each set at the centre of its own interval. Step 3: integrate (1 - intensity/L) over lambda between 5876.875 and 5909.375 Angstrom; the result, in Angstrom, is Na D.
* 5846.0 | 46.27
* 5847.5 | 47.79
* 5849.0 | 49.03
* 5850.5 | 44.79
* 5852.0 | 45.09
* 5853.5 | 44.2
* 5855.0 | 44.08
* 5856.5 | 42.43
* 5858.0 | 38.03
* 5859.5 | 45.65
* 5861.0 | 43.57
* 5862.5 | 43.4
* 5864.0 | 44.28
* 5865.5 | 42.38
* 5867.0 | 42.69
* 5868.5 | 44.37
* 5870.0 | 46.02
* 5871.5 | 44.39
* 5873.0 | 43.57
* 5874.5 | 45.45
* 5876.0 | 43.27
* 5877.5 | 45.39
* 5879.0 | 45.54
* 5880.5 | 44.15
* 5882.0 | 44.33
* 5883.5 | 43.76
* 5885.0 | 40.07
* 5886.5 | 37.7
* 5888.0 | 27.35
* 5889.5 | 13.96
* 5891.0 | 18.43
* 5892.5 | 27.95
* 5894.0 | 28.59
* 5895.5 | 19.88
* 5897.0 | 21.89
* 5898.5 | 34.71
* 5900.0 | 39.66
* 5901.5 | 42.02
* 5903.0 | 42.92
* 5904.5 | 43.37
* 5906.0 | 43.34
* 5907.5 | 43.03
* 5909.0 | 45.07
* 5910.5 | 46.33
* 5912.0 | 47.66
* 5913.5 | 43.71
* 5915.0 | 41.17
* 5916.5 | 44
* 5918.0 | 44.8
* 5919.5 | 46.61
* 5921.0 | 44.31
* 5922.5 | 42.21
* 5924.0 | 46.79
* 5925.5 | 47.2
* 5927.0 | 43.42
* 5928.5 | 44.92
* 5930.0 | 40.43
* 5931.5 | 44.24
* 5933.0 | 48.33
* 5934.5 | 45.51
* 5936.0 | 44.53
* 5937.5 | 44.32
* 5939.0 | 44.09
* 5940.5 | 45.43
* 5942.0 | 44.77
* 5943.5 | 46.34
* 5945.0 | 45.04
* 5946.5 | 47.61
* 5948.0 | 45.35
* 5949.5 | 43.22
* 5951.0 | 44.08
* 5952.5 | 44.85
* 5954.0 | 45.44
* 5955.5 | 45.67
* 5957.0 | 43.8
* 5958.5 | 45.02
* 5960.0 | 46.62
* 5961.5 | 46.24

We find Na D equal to 6.2 Angstrom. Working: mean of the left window 44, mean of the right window 45.1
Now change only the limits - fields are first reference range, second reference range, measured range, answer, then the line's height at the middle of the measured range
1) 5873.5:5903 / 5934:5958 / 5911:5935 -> -2.1 Angstrom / 41.1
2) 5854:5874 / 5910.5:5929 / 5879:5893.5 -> 3.4 Angstrom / 44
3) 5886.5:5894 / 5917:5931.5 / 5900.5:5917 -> -4.1 Angstrom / 35.2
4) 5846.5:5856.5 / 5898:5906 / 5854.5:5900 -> 5.4 Angstrom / 43.2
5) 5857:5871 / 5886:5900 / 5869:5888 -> -4.6 Angstrom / 34.8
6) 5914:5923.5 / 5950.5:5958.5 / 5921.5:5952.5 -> -0.4 Angstrom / 44.4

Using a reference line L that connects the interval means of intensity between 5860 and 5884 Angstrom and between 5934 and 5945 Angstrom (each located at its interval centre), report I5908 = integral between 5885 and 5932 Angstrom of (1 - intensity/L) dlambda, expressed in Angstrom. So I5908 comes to 6.3 Angstrom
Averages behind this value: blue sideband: 44.2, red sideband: 45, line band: 38.6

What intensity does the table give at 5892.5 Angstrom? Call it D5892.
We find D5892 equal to 27.95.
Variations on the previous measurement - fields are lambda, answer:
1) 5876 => 43.27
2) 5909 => 45.07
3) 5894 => 28.59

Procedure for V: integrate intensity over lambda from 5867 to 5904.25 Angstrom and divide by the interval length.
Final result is 37.1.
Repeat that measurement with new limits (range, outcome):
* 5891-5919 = 38.4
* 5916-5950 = 45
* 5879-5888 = 41.1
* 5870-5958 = 41.5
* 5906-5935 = 44.7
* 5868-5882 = 44.7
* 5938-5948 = 45.5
